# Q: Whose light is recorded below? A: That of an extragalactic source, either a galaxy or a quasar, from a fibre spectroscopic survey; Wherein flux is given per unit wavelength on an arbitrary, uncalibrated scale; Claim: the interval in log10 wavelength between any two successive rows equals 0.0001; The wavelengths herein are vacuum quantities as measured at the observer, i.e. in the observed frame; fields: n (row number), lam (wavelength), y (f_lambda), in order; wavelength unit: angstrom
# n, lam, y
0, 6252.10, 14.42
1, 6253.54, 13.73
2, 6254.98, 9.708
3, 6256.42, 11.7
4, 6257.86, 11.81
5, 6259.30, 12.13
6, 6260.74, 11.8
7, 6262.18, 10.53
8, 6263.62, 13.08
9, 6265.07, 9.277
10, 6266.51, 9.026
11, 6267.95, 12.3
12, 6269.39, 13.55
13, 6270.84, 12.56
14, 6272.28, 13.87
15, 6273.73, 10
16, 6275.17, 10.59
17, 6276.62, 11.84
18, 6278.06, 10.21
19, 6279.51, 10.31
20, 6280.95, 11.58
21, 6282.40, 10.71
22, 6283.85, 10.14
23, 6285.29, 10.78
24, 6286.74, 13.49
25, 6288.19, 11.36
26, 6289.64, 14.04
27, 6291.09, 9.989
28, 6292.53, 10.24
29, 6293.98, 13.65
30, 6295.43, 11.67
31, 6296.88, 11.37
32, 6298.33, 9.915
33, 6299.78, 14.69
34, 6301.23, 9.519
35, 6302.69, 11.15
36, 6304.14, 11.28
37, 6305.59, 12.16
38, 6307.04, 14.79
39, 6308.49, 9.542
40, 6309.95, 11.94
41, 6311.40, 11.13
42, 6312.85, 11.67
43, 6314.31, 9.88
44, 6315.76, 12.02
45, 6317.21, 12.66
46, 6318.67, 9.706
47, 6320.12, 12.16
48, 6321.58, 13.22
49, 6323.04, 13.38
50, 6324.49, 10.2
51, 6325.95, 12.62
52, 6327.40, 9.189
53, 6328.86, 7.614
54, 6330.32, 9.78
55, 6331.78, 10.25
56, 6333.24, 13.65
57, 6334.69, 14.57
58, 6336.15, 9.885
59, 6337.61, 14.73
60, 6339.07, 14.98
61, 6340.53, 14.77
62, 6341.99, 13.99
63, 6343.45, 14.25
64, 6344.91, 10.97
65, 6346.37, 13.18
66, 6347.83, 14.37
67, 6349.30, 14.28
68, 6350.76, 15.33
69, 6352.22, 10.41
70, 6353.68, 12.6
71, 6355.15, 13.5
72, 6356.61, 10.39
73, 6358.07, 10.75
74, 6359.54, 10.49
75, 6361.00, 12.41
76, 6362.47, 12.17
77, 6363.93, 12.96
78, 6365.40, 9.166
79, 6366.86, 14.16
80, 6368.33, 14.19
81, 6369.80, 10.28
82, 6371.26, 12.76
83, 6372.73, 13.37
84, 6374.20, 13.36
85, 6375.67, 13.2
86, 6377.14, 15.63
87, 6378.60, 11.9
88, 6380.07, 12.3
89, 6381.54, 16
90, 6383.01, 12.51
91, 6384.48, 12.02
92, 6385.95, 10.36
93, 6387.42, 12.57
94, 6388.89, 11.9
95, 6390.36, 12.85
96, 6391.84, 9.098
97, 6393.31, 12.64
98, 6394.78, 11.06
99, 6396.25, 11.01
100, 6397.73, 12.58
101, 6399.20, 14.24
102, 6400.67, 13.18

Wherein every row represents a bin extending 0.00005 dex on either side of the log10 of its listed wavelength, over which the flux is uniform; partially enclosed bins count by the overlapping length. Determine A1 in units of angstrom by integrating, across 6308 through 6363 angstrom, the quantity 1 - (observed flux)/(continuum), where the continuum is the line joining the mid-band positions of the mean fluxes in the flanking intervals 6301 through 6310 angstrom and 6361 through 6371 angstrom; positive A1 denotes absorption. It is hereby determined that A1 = -0.95 angstrom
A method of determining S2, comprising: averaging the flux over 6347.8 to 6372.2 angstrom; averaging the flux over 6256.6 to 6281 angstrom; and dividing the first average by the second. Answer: 1.1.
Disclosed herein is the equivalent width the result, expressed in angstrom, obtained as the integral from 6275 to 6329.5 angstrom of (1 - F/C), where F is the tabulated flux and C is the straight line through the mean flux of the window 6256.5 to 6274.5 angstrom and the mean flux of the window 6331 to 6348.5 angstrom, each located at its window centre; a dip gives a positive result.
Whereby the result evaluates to 4.66 angstrom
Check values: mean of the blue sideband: 11.7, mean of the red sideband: 13.3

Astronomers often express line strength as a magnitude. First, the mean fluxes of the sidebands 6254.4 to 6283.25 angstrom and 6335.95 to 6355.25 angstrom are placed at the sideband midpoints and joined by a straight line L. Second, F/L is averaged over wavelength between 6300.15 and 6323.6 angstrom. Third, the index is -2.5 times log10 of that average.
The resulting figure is 0.08 mag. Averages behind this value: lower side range 11.3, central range 11.7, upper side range 13.5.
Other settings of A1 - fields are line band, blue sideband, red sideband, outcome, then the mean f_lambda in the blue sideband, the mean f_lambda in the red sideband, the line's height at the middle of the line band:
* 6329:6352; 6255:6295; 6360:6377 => -1.5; 11.5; 12.6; 12.3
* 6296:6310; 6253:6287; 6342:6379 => 0.3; 11.4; 12.7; 11.9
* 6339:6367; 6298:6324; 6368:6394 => -1.0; 11.7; 12.6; 12.2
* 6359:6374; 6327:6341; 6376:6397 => -0.1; 12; 12.3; 12.2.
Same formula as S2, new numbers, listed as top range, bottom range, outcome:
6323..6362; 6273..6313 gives 1.08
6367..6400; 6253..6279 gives 1.09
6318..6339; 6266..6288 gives 1.02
